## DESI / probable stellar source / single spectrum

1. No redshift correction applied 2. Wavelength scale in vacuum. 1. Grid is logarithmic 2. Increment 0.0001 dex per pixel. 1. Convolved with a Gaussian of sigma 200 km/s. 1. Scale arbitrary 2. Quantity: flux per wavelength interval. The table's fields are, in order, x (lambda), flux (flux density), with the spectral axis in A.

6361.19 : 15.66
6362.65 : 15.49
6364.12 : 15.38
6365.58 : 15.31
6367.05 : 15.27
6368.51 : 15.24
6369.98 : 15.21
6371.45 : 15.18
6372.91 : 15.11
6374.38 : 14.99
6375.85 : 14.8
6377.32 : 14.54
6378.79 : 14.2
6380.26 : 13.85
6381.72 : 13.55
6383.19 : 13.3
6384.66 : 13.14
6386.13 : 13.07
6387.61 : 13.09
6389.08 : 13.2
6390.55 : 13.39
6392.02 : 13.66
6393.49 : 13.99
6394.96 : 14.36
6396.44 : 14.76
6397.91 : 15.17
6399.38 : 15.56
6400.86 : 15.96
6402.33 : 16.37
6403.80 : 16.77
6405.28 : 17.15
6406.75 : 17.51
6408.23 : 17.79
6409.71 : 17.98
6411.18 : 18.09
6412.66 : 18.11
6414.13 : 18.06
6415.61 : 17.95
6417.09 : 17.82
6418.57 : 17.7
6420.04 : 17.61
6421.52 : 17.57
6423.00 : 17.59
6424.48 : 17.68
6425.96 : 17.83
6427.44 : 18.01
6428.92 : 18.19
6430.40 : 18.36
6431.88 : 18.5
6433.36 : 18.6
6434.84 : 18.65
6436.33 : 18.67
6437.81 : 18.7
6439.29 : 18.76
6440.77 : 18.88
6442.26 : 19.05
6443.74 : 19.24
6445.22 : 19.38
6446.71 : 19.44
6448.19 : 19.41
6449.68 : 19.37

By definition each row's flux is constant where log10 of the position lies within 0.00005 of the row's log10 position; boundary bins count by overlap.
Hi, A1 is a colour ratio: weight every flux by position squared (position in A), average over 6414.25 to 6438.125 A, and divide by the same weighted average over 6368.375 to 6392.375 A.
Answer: 1.3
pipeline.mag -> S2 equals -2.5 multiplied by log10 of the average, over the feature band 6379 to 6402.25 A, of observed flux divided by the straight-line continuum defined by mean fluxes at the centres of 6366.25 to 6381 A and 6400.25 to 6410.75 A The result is 0.14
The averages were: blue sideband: 14.8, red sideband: 17.1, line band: 14.1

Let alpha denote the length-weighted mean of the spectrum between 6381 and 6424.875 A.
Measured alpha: 15.9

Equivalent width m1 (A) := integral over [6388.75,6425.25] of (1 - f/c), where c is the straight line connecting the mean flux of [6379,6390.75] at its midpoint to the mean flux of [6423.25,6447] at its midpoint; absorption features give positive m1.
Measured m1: -1.9 A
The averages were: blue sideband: 13.4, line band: 16.5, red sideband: 18.6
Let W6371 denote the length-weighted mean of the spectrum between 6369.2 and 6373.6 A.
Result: 15.2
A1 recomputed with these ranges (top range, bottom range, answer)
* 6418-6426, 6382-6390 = 1.36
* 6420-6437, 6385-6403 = 1.28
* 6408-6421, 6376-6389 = 1.33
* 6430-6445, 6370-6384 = 1.33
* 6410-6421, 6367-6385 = 1.25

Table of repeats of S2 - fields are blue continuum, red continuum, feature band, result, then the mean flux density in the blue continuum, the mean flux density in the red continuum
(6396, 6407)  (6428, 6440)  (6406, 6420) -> -0.055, 16.1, 18.5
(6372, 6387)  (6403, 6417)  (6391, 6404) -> 0.080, 14.1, 17.7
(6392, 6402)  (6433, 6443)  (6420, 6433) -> -0.017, 14.9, 18.8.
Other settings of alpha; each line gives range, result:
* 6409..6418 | 18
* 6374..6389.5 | 13.8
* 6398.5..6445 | 17.9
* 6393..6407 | 15.7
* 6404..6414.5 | 17.8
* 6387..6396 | 13.7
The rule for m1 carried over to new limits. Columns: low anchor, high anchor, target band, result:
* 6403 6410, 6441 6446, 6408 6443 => 0.22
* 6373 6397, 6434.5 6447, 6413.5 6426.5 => -0.52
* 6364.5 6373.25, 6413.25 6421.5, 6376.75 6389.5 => 1.95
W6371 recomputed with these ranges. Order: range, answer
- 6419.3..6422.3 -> 17.6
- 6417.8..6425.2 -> 17.6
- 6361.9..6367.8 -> 15.4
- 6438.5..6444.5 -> 19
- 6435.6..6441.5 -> 18.8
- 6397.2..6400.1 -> 15.4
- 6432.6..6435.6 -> 18.6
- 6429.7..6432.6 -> 18.4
